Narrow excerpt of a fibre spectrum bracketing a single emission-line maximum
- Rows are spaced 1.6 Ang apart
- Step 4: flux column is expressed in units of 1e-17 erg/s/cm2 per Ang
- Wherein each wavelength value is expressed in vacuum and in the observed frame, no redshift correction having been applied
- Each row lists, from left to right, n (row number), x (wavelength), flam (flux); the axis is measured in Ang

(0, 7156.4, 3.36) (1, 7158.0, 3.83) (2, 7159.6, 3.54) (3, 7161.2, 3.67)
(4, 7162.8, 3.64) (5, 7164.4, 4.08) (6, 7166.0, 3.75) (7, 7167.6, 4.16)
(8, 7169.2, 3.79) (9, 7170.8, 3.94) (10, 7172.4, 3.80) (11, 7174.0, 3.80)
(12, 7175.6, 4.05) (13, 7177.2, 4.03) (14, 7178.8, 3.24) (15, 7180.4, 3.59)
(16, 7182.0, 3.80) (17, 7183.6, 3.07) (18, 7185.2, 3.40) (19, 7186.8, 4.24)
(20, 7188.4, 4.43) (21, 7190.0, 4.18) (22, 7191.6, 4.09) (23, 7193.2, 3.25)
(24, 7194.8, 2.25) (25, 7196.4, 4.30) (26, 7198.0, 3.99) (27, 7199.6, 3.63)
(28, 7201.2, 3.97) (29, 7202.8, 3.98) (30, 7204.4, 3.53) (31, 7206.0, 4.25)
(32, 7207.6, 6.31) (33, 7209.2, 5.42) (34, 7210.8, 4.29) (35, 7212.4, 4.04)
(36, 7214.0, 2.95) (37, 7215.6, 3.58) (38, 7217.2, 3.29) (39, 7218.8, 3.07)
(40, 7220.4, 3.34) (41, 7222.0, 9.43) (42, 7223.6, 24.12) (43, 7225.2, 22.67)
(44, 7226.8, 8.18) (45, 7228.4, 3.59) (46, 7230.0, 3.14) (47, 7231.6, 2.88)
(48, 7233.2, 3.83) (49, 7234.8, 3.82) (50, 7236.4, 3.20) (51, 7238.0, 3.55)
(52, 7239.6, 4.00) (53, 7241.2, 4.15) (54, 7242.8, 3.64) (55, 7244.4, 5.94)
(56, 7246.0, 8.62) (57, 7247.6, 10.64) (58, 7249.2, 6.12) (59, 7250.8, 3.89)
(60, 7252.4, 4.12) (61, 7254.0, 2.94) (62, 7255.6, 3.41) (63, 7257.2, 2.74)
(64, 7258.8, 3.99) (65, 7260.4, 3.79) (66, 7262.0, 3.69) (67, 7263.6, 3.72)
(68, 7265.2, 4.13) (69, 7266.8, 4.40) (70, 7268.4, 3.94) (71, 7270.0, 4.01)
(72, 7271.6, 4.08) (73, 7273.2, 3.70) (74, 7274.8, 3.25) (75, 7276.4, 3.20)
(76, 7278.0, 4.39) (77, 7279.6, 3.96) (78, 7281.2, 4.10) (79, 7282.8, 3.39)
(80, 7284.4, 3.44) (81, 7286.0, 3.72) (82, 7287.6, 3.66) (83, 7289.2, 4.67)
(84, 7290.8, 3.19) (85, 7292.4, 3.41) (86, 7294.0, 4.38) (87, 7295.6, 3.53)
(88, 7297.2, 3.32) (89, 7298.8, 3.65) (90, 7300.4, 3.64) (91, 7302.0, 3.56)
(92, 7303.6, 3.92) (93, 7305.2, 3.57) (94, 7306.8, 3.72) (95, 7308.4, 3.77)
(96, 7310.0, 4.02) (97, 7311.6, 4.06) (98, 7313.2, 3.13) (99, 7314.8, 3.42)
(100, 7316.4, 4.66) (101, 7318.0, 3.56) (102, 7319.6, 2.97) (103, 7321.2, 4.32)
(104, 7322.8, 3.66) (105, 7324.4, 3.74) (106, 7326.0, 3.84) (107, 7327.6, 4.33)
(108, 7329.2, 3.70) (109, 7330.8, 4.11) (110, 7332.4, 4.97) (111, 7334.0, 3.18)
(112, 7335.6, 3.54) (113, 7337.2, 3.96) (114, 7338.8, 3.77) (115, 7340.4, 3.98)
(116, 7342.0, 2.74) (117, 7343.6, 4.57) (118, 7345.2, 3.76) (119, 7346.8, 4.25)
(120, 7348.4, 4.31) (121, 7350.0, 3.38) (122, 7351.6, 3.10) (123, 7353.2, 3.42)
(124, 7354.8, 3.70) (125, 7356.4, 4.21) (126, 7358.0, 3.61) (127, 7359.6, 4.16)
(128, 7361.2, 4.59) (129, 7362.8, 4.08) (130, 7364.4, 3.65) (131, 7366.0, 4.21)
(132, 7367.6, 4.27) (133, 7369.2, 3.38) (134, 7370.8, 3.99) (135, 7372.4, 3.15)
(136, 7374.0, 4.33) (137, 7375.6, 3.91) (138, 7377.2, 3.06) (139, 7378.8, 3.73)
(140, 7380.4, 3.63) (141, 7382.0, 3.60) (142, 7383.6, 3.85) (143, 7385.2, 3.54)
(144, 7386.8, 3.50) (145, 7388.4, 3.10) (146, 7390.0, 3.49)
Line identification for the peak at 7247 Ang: [N II] 6583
